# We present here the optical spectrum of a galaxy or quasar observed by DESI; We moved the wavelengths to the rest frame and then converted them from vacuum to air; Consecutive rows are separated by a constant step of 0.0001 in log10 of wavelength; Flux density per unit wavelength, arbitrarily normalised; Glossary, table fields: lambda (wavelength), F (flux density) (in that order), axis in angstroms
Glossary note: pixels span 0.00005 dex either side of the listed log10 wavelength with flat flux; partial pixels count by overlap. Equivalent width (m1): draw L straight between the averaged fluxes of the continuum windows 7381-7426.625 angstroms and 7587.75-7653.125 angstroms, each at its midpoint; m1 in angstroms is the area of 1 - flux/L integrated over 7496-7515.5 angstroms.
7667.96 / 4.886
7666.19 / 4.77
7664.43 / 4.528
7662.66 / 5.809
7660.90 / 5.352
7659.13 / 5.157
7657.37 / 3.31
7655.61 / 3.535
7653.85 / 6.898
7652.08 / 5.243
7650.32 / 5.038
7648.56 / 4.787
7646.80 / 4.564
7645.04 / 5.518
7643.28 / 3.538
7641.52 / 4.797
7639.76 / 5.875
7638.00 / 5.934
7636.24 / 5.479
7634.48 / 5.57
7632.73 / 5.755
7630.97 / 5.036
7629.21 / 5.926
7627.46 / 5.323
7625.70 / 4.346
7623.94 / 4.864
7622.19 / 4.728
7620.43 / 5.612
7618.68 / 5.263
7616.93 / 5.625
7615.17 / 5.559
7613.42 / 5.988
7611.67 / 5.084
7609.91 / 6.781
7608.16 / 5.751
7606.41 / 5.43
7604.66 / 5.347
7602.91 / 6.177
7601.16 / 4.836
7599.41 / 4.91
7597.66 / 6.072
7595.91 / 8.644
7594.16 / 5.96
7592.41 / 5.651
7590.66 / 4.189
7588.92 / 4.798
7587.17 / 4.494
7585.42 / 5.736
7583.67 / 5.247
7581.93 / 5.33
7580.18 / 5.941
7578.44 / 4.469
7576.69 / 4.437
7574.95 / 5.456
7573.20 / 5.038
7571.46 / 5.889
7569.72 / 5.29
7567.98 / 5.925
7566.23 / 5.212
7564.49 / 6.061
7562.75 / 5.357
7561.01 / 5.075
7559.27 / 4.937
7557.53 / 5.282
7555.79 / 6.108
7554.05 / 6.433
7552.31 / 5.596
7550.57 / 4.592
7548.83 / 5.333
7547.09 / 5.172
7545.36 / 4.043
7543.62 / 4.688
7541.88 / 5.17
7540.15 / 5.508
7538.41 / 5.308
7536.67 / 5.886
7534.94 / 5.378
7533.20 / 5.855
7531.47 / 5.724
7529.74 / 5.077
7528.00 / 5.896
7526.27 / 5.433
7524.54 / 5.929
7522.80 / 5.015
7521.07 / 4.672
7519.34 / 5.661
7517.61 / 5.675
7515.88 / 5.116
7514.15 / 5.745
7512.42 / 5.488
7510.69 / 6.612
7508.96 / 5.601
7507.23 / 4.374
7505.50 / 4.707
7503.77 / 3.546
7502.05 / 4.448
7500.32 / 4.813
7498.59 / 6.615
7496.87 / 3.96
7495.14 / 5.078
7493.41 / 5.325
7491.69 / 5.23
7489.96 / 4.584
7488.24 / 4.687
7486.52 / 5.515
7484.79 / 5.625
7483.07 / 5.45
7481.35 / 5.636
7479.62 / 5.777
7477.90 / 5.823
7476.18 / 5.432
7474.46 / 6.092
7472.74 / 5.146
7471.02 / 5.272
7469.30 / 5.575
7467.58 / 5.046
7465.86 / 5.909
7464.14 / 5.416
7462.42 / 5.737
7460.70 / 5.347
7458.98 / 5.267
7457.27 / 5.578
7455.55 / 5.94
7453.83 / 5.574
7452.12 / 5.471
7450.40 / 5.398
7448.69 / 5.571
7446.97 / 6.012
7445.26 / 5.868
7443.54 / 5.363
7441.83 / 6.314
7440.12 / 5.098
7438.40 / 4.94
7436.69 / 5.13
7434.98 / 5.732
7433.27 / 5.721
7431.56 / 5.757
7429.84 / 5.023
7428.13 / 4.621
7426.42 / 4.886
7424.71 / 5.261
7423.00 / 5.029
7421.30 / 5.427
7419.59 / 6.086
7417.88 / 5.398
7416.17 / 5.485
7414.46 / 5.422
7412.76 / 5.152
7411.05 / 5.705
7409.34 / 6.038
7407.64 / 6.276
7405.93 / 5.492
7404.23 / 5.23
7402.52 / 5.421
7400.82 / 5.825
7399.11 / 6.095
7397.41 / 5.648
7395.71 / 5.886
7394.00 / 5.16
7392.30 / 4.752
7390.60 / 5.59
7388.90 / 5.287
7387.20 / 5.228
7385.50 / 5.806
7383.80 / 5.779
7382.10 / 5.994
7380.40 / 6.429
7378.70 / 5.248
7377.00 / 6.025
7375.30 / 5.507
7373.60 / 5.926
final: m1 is 1.4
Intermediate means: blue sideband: 5.55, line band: 5.08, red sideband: 5.4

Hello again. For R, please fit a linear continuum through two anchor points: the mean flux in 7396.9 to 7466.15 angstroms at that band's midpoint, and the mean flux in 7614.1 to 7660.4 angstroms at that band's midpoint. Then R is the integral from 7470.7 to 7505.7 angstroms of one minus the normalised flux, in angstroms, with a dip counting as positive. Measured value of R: 1.5 angstroms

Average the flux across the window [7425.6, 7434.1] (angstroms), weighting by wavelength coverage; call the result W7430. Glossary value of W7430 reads 5.2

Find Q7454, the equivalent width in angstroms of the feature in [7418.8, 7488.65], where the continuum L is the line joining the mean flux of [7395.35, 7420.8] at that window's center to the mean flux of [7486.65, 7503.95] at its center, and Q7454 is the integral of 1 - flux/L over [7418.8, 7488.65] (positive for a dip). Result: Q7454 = -2.9 angstroms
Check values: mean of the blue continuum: 5.67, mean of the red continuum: 4.91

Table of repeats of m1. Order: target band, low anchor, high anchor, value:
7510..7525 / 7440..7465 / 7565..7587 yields -0.18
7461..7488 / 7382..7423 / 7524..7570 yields -0.22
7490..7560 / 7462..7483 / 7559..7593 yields 1.59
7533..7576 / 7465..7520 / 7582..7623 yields 0.56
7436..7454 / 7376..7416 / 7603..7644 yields 0.17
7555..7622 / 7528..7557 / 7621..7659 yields -3.39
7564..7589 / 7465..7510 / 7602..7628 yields 0.42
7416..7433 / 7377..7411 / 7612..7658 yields 0.87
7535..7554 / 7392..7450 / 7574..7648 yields 0.79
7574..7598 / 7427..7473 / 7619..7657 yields -0.99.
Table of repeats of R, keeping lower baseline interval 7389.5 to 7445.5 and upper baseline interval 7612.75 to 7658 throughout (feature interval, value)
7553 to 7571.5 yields -1.1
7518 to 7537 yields -0.6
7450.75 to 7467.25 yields -0.4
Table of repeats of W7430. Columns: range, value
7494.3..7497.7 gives 4.52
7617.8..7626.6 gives 4.96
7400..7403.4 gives 5.62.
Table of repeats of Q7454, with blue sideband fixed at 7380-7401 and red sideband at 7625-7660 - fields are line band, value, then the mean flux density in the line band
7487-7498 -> 1.1 angstroms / 4.88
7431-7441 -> 0.3 angstroms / 5.39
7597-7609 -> -0.7 angstroms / 5.49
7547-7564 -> -0.5 angstroms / 5.41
